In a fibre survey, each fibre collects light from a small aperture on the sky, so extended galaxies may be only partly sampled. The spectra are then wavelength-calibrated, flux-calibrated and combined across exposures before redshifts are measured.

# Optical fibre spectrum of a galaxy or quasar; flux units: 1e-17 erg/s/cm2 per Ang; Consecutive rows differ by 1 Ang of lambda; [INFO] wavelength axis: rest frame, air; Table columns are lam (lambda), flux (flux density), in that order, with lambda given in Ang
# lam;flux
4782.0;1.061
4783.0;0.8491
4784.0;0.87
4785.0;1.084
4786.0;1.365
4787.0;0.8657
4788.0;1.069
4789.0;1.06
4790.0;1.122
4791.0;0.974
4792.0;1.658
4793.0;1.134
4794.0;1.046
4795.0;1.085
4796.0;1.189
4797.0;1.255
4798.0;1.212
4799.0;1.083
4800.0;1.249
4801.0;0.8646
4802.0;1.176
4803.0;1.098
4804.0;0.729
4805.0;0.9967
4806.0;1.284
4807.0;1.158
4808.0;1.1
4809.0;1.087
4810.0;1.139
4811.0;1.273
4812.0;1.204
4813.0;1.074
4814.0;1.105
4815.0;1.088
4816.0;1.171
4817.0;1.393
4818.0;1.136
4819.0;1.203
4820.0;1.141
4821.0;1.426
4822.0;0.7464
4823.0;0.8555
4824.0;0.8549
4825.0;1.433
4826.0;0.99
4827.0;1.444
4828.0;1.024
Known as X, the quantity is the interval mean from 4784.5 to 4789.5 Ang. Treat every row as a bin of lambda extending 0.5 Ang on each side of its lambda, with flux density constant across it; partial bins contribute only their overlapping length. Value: 1.09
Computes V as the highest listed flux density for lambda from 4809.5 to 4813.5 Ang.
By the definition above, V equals 1.273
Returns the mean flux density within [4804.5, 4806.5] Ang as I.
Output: 1.14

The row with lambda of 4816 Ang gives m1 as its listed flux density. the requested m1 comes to 1.171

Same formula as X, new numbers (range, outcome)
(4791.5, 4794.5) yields 1.28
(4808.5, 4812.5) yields 1.18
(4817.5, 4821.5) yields 1.23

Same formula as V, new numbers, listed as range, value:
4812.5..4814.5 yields 1.105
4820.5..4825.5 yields 1.433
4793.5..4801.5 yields 1.255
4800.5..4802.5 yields 1.176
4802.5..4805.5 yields 1.098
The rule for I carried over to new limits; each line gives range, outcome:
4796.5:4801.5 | 1.13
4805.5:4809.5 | 1.16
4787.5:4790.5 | 1.08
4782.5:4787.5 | 1.01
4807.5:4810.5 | 1.11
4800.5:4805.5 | 0.973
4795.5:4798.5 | 1.22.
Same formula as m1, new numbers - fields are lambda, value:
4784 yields 0.87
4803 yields 1.098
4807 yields 1.158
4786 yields 1.365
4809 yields 1.087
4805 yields 0.9967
